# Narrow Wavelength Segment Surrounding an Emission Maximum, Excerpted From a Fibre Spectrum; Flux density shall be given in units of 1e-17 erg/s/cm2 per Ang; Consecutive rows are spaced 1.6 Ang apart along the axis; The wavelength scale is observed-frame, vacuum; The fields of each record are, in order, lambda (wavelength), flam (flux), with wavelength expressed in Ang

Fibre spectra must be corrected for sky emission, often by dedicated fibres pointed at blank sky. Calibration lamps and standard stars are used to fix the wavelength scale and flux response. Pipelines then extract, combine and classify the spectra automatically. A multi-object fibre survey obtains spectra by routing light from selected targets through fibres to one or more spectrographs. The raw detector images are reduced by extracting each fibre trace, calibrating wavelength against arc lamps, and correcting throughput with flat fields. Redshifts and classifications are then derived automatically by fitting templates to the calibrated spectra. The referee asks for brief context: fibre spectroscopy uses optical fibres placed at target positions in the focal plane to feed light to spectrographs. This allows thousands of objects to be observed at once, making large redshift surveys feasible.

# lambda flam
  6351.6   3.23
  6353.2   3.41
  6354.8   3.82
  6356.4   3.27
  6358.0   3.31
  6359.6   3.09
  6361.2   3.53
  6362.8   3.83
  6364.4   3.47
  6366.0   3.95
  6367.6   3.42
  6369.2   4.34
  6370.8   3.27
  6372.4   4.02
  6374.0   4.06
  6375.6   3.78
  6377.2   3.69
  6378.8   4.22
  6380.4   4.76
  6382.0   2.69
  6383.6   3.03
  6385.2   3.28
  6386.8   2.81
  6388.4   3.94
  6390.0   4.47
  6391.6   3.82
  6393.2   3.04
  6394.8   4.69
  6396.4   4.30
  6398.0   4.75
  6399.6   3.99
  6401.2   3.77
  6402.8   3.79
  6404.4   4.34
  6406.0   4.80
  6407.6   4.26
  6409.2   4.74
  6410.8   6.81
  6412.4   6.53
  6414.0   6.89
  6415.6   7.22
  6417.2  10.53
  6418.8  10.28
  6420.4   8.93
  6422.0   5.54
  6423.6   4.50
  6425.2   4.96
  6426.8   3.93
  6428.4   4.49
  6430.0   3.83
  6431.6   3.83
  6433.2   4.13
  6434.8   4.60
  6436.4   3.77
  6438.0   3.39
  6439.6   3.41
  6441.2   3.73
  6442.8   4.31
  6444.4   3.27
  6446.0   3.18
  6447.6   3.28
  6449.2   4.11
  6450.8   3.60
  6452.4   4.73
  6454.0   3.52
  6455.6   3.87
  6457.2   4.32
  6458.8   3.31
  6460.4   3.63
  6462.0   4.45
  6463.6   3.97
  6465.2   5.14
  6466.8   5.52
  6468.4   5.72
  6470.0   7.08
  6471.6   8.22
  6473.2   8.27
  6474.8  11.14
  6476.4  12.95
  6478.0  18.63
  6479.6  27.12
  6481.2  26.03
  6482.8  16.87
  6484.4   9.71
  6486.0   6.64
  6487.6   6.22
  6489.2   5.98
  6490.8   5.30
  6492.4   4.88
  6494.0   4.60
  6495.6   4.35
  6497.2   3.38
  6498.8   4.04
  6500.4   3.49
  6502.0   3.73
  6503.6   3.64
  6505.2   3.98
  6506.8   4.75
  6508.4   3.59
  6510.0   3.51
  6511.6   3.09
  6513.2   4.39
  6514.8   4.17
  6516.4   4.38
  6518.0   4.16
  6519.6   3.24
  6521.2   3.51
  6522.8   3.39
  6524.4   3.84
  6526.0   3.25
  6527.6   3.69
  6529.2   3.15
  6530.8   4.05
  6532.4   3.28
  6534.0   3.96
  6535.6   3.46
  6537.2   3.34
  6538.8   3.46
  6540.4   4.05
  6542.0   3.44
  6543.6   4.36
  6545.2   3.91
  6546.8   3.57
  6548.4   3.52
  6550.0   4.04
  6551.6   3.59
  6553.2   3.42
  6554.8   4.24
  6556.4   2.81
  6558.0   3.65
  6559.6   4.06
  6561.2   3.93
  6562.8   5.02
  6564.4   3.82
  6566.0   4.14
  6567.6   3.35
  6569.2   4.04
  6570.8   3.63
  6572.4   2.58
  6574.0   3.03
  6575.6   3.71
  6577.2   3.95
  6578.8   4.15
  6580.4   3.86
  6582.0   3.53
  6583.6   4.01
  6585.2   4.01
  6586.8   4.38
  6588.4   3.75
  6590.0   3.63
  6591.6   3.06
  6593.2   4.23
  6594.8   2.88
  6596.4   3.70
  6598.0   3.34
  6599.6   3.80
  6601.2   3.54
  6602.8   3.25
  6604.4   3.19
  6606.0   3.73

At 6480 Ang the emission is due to [O III]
